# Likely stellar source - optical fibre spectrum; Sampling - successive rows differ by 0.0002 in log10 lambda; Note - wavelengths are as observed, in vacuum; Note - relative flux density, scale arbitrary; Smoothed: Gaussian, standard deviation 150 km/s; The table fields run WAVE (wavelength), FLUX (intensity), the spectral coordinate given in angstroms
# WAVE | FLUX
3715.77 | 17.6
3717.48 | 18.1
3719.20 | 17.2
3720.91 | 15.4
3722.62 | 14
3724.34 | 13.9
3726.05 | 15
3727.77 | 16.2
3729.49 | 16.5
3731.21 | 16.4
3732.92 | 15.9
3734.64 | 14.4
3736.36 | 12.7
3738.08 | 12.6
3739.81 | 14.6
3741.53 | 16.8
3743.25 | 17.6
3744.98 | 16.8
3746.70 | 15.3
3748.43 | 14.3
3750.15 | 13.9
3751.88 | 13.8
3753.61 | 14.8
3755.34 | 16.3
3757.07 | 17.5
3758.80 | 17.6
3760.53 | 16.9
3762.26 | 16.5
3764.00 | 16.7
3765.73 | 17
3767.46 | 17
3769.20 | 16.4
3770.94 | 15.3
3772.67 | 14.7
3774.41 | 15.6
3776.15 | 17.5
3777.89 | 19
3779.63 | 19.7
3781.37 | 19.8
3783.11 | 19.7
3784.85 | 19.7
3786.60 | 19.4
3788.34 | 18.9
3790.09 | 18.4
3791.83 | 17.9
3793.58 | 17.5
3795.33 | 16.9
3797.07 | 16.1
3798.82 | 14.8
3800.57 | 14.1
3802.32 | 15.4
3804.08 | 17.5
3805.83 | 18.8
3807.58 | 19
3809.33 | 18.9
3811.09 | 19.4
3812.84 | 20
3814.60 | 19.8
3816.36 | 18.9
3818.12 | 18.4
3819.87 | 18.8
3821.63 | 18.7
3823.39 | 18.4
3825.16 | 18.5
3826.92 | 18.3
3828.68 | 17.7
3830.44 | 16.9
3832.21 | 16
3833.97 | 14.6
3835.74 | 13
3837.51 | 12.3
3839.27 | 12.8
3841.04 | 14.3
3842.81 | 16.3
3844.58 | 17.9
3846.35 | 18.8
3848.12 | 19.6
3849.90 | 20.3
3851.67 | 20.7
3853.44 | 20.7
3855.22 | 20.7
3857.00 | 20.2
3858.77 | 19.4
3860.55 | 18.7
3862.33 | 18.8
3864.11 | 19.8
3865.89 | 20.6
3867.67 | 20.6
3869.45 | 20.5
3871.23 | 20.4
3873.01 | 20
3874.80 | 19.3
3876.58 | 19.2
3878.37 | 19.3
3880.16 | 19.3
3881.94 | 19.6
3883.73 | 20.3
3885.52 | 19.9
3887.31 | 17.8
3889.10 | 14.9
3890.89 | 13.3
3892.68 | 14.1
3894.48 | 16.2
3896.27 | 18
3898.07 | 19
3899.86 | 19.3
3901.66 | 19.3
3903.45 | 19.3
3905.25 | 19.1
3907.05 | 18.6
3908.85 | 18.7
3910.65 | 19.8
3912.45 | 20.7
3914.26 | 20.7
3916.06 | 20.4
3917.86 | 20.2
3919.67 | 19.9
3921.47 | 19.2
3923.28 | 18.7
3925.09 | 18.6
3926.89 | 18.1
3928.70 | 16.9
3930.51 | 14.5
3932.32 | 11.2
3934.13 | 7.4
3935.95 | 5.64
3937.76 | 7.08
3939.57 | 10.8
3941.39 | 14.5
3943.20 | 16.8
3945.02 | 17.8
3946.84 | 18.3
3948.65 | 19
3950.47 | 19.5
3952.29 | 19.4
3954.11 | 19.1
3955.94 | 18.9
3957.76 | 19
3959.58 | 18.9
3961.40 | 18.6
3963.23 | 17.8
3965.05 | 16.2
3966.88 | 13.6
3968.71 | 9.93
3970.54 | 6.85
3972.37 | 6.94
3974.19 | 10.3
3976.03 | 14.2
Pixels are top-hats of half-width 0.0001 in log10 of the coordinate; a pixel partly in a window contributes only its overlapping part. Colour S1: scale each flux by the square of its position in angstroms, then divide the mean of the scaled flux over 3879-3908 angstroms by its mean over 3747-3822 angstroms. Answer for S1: 1.1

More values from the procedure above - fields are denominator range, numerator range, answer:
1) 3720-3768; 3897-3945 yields 1.18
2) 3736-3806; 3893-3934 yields 1.18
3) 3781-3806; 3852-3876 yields 1.18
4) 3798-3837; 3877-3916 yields 1.10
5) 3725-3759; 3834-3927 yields 1.30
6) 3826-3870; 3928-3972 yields 0.87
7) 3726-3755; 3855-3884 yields 1.39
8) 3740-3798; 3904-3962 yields 1.09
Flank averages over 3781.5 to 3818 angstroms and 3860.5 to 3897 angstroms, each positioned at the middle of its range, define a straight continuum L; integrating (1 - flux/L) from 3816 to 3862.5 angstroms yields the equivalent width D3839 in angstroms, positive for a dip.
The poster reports 1.5 angstroms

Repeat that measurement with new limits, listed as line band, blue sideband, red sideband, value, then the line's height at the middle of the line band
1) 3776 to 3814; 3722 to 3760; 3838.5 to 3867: -2.58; 17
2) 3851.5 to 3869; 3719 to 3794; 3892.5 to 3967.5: -3.26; 16.9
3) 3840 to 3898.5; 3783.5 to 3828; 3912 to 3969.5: -4.67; 17.3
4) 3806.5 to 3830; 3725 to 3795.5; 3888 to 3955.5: -2.98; 16.7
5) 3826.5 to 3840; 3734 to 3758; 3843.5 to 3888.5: 2.40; 18.4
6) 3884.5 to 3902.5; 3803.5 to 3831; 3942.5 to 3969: 0.93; 18.1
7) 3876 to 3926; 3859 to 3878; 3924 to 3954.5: -3.53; 17.5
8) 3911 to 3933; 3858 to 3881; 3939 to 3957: -0.11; 18.3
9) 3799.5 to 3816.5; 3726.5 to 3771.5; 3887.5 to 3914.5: -1.51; 16.6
